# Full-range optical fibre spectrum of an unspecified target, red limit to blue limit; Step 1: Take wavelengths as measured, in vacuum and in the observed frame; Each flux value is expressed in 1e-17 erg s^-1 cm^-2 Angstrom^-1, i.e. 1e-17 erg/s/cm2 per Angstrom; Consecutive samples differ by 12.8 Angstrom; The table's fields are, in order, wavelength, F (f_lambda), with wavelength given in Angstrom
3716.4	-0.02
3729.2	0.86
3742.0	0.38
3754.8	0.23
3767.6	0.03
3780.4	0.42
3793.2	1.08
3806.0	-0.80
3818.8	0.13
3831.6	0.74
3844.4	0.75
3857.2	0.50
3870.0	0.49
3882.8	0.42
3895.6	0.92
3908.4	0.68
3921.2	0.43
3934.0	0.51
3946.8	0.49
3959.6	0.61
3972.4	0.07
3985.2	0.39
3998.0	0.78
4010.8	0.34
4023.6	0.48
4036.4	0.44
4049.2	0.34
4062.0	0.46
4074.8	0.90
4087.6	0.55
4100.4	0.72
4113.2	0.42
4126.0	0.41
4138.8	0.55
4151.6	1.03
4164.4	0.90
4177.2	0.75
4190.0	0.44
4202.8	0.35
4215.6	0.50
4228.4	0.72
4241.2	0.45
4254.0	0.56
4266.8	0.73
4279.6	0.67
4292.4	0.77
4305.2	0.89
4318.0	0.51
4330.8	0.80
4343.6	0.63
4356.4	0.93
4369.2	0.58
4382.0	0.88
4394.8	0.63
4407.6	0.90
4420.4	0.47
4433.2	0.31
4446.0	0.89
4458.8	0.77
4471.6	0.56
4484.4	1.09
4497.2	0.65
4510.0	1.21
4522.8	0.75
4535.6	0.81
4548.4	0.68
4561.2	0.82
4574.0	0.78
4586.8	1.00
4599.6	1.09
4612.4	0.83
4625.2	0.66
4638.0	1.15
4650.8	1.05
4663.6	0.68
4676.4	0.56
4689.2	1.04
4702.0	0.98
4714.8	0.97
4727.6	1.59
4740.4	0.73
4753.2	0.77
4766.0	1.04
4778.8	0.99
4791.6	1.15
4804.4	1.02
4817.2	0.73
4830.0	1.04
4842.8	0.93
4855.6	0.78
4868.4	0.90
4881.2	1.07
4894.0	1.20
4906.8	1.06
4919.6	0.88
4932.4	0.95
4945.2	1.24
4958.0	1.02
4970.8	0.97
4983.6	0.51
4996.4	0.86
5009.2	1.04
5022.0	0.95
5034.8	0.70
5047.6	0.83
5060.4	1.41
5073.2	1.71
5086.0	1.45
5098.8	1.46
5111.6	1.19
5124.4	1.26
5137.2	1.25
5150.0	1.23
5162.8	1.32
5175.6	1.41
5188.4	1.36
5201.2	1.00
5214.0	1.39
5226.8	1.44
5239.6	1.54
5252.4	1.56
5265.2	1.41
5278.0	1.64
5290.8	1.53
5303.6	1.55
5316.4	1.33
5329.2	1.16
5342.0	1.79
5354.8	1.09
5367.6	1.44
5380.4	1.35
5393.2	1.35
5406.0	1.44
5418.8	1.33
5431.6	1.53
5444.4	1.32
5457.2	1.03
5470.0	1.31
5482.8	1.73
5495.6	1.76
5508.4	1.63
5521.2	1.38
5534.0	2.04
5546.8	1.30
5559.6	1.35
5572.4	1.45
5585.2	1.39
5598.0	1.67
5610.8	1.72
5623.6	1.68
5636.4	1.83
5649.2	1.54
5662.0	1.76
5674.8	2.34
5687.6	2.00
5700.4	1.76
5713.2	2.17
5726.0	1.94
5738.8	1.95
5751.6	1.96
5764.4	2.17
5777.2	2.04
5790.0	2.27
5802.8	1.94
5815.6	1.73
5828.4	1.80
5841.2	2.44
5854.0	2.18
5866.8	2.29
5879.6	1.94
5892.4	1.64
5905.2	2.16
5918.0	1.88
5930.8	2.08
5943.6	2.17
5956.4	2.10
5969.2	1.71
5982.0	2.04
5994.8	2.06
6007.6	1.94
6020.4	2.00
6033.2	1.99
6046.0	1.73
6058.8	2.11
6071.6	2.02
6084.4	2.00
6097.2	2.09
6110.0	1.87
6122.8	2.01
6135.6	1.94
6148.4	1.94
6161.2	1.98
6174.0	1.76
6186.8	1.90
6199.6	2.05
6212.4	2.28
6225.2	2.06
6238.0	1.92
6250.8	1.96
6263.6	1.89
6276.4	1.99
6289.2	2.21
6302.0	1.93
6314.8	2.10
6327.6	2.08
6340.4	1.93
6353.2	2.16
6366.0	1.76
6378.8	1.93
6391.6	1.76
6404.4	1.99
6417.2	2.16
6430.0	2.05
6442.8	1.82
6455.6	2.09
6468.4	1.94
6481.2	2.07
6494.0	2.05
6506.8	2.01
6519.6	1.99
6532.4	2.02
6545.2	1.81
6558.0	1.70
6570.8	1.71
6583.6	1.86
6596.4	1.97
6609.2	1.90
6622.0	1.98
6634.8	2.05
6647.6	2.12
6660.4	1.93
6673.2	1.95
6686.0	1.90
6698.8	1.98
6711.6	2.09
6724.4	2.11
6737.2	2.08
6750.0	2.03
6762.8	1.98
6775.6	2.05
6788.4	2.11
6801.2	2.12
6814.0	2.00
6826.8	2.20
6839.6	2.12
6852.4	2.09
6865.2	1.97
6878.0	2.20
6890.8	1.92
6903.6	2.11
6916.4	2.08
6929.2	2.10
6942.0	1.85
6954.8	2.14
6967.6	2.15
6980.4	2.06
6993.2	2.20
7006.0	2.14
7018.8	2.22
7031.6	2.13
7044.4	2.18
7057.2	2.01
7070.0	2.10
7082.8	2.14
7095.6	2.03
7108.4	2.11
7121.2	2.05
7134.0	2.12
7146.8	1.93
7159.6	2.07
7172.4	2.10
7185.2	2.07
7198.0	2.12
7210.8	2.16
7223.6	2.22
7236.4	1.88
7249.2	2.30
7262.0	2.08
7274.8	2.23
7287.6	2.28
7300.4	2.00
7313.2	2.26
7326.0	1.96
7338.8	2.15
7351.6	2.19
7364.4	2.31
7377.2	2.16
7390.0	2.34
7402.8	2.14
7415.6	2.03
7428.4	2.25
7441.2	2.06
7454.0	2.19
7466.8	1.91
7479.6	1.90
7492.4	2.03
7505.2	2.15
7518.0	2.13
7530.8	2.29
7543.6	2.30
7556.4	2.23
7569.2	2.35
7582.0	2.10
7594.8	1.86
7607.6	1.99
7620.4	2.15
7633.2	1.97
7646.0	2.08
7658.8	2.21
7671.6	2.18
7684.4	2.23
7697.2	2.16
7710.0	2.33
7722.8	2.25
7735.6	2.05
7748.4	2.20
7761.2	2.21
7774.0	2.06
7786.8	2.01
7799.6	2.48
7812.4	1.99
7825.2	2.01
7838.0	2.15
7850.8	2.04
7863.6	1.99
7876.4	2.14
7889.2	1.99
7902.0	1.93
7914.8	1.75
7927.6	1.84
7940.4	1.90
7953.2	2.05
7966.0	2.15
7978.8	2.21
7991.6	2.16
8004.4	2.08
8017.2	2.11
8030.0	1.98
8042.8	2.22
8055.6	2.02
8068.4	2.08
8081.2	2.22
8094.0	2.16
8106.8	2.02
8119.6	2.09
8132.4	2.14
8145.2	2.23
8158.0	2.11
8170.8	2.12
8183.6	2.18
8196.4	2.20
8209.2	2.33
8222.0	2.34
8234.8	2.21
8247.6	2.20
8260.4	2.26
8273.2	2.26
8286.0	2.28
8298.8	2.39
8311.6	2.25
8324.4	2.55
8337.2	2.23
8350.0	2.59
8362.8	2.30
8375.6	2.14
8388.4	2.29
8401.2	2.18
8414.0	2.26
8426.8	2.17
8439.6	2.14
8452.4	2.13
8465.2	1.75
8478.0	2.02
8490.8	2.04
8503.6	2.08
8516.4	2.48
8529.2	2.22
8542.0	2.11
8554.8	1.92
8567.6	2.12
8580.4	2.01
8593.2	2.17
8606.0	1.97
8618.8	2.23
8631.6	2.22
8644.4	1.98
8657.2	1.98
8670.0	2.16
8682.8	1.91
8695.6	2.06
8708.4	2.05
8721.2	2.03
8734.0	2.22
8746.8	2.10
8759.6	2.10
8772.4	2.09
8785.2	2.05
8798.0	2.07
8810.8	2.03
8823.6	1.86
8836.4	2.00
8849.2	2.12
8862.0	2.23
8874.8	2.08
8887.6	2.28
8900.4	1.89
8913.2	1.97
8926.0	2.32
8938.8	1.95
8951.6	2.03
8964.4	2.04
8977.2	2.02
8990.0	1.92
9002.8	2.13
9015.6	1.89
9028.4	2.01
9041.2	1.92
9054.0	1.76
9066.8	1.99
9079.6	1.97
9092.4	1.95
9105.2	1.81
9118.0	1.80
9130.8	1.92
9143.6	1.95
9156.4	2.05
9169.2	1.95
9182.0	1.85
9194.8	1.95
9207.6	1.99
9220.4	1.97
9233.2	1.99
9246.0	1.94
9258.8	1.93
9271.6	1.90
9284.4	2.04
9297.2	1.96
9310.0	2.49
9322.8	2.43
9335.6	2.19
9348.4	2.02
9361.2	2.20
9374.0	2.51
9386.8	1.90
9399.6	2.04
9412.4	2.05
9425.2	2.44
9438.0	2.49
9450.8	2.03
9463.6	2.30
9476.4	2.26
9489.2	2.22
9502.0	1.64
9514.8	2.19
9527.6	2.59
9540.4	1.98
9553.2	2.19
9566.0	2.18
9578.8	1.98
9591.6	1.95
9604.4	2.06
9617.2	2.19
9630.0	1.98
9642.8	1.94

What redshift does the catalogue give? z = 0.268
